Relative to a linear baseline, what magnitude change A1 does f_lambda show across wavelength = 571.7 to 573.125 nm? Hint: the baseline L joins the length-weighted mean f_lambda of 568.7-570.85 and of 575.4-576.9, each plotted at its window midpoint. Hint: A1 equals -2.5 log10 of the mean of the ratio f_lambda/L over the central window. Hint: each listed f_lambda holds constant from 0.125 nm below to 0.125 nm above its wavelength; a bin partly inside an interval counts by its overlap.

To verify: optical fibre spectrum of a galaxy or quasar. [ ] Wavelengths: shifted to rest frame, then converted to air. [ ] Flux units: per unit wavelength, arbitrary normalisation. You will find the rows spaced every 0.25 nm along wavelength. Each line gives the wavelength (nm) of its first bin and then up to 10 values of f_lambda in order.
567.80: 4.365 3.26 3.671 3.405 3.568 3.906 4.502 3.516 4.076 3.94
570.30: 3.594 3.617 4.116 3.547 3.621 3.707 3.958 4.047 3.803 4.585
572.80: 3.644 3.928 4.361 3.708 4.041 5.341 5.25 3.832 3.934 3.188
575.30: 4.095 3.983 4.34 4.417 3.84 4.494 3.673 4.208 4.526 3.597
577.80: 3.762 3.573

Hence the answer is -0.01 mag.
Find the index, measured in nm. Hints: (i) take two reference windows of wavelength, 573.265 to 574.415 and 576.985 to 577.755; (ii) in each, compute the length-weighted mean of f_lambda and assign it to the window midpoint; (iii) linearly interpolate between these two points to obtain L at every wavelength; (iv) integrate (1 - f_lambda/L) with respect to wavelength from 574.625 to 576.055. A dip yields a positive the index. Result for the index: 0.13 nm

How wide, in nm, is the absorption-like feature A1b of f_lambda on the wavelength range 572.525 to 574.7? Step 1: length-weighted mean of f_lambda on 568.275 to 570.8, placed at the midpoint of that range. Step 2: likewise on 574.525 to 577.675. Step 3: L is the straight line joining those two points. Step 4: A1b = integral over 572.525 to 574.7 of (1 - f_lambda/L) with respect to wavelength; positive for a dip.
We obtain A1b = -0.192 nm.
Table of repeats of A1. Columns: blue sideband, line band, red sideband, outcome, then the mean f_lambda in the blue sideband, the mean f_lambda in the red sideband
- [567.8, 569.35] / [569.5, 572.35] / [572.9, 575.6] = 0.03 mag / 3.73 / 4.15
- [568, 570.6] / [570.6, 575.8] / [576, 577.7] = -0.03 mag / 3.75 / 4.09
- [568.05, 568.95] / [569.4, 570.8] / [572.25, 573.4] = -0.02 mag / 3.52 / 4.07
